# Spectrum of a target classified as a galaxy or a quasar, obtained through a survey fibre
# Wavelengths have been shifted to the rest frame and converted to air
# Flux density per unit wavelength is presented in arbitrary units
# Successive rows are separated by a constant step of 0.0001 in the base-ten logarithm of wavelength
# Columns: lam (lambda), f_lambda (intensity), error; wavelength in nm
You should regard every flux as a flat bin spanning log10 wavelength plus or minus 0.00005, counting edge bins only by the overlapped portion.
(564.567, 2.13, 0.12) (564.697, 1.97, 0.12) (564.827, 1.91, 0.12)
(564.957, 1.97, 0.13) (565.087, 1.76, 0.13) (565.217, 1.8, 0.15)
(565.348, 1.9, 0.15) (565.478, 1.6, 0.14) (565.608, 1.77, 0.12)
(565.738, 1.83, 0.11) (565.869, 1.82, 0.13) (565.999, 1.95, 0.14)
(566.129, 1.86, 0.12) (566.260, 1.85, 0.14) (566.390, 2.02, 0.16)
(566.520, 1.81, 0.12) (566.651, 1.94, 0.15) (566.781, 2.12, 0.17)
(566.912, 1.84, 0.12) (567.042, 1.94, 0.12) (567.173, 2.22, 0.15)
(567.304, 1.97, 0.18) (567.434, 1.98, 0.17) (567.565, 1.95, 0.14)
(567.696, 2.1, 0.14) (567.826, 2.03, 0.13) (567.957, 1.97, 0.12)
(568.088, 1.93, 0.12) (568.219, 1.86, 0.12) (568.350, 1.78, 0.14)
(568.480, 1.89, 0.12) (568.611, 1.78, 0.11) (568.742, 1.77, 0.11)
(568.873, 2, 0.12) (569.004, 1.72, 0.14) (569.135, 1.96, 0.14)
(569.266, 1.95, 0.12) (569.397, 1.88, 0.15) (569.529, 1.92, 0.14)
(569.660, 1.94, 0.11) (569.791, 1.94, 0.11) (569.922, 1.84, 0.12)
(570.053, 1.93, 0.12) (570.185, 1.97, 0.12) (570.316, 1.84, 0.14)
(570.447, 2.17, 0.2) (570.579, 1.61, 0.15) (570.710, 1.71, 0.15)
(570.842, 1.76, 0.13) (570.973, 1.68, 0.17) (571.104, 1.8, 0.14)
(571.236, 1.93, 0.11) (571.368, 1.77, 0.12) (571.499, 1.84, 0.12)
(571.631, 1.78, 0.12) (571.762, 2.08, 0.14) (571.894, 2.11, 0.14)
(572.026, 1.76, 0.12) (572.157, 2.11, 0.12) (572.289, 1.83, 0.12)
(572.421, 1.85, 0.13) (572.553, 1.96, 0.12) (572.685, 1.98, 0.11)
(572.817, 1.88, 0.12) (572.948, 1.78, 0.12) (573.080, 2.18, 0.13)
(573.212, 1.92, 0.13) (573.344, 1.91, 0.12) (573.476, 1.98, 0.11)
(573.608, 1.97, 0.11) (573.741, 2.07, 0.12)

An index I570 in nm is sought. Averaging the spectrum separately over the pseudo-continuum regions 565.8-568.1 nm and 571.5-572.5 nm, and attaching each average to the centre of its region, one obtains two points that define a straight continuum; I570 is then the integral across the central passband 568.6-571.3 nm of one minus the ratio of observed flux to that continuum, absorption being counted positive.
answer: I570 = 0.107 nm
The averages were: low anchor 1.96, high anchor 1.93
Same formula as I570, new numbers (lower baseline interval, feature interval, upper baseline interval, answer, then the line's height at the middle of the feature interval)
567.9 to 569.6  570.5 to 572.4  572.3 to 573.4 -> 0.07 nm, 1.91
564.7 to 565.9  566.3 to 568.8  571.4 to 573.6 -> -0.11 nm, 1.86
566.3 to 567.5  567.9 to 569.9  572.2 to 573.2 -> 0.08 nm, 1.96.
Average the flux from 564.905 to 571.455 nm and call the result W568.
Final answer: 1.89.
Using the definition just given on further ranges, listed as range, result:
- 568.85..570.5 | 1.92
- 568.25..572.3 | 1.87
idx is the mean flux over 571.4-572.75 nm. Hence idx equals 1.93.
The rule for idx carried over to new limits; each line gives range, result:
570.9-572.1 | 1.86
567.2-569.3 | 1.92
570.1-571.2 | 1.82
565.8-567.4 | 1.95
